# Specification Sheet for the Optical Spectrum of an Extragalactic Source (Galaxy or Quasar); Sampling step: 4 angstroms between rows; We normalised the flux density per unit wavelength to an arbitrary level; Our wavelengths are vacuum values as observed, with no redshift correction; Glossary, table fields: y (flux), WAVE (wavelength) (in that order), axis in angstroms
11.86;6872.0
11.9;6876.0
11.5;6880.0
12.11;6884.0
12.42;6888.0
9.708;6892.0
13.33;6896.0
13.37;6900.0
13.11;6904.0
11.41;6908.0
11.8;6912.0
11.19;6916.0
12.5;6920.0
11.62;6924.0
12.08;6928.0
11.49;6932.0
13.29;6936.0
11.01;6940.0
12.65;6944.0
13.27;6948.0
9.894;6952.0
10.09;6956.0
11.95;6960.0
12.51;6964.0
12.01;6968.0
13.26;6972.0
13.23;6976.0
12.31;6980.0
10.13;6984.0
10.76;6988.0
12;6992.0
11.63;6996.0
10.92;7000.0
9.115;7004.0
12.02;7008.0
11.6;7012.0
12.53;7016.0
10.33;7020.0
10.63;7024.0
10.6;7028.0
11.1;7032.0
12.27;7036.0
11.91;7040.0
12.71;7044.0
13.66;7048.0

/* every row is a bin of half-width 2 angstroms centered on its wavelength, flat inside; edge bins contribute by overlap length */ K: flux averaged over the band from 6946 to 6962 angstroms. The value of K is 11.3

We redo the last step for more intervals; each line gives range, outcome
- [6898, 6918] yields 12.2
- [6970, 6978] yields 13.2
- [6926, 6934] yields 11.8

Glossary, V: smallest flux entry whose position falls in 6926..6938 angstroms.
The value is 11.49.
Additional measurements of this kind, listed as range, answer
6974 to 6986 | 10.13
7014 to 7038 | 10.33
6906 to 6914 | 11.41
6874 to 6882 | 11.5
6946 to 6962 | 9.894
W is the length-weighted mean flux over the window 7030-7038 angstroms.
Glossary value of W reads 11.7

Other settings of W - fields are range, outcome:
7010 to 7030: 11.1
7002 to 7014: 10.9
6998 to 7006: 10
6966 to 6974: 12.6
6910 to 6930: 11.8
